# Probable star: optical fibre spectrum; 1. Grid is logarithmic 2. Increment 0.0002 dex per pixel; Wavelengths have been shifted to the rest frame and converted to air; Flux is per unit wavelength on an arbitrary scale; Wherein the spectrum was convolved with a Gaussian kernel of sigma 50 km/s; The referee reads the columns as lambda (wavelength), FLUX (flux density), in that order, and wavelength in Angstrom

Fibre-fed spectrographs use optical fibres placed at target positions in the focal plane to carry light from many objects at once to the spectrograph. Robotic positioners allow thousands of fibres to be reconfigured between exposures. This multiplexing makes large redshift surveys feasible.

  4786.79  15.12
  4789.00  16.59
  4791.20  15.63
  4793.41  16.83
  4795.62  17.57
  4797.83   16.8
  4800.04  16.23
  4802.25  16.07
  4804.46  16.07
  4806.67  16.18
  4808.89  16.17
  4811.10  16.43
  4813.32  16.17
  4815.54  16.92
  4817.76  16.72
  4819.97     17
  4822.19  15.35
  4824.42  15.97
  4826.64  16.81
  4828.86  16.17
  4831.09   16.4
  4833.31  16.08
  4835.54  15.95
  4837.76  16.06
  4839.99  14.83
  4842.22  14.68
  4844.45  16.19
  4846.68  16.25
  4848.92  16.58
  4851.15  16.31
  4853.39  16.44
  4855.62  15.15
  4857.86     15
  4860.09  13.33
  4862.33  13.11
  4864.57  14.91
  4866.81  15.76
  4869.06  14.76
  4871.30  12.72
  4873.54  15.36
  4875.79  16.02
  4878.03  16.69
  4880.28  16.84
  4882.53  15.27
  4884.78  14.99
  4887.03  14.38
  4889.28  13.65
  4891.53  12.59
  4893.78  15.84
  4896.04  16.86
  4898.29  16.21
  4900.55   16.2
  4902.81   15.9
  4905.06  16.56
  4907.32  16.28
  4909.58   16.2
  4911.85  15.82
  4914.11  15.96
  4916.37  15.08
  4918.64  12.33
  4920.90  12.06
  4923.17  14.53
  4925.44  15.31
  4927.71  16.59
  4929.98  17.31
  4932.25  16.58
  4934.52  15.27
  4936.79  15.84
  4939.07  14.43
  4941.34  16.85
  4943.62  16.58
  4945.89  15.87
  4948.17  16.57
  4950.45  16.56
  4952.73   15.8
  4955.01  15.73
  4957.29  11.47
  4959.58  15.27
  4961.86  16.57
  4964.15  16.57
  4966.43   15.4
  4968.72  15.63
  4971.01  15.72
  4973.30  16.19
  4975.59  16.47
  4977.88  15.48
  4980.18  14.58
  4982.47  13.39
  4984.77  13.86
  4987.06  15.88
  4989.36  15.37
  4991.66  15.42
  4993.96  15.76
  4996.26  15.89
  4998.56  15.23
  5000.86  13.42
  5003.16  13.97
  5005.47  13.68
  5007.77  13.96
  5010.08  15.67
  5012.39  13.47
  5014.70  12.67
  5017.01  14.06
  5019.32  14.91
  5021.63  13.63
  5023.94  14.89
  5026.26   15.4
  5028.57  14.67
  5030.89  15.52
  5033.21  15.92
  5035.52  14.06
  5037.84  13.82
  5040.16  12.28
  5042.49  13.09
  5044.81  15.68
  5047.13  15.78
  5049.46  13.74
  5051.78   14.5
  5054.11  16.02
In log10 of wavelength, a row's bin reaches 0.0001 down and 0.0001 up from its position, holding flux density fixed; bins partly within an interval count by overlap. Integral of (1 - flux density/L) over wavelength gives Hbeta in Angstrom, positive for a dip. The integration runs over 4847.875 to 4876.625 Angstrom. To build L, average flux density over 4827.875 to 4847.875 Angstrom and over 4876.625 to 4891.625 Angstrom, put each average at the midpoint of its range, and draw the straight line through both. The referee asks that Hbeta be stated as 0.8 Angstrom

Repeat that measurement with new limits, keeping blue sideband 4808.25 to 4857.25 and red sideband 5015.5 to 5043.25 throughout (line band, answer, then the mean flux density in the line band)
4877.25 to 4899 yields 0.44 Angstrom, 15.3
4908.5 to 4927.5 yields 0.74 Angstrom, 14.7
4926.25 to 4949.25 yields -1.53 Angstrom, 16.2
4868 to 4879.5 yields 0.42 Angstrom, 15.2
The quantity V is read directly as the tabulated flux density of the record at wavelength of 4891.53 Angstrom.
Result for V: 12.59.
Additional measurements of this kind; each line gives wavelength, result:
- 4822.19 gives 15.35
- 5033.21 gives 15.92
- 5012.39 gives 13.47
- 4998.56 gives 15.23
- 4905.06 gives 16.56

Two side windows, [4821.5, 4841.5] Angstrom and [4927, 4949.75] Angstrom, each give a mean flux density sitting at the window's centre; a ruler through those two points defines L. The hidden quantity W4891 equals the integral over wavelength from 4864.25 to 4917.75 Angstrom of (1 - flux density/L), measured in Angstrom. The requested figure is 2.1 Angstrom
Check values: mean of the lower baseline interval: 15.9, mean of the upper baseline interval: 16.2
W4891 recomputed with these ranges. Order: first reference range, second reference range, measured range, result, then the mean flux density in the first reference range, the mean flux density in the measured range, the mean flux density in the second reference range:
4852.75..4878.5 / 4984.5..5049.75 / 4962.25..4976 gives -1.3 Angstrom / 14.9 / 16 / 14.6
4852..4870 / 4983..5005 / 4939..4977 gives -2.3 Angstrom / 14.8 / 15.8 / 14.9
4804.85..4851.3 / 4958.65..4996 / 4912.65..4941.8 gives 0.9 Angstrom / 16.1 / 15.2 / 15.5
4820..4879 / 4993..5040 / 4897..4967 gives -2.8 Angstrom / 15.5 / 15.6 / 14.5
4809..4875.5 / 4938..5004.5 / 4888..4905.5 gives 0.1 Angstrom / 15.6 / 15.4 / 15.4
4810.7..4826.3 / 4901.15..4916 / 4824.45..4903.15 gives 3.8 Angstrom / 16.4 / 15.4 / 16.1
